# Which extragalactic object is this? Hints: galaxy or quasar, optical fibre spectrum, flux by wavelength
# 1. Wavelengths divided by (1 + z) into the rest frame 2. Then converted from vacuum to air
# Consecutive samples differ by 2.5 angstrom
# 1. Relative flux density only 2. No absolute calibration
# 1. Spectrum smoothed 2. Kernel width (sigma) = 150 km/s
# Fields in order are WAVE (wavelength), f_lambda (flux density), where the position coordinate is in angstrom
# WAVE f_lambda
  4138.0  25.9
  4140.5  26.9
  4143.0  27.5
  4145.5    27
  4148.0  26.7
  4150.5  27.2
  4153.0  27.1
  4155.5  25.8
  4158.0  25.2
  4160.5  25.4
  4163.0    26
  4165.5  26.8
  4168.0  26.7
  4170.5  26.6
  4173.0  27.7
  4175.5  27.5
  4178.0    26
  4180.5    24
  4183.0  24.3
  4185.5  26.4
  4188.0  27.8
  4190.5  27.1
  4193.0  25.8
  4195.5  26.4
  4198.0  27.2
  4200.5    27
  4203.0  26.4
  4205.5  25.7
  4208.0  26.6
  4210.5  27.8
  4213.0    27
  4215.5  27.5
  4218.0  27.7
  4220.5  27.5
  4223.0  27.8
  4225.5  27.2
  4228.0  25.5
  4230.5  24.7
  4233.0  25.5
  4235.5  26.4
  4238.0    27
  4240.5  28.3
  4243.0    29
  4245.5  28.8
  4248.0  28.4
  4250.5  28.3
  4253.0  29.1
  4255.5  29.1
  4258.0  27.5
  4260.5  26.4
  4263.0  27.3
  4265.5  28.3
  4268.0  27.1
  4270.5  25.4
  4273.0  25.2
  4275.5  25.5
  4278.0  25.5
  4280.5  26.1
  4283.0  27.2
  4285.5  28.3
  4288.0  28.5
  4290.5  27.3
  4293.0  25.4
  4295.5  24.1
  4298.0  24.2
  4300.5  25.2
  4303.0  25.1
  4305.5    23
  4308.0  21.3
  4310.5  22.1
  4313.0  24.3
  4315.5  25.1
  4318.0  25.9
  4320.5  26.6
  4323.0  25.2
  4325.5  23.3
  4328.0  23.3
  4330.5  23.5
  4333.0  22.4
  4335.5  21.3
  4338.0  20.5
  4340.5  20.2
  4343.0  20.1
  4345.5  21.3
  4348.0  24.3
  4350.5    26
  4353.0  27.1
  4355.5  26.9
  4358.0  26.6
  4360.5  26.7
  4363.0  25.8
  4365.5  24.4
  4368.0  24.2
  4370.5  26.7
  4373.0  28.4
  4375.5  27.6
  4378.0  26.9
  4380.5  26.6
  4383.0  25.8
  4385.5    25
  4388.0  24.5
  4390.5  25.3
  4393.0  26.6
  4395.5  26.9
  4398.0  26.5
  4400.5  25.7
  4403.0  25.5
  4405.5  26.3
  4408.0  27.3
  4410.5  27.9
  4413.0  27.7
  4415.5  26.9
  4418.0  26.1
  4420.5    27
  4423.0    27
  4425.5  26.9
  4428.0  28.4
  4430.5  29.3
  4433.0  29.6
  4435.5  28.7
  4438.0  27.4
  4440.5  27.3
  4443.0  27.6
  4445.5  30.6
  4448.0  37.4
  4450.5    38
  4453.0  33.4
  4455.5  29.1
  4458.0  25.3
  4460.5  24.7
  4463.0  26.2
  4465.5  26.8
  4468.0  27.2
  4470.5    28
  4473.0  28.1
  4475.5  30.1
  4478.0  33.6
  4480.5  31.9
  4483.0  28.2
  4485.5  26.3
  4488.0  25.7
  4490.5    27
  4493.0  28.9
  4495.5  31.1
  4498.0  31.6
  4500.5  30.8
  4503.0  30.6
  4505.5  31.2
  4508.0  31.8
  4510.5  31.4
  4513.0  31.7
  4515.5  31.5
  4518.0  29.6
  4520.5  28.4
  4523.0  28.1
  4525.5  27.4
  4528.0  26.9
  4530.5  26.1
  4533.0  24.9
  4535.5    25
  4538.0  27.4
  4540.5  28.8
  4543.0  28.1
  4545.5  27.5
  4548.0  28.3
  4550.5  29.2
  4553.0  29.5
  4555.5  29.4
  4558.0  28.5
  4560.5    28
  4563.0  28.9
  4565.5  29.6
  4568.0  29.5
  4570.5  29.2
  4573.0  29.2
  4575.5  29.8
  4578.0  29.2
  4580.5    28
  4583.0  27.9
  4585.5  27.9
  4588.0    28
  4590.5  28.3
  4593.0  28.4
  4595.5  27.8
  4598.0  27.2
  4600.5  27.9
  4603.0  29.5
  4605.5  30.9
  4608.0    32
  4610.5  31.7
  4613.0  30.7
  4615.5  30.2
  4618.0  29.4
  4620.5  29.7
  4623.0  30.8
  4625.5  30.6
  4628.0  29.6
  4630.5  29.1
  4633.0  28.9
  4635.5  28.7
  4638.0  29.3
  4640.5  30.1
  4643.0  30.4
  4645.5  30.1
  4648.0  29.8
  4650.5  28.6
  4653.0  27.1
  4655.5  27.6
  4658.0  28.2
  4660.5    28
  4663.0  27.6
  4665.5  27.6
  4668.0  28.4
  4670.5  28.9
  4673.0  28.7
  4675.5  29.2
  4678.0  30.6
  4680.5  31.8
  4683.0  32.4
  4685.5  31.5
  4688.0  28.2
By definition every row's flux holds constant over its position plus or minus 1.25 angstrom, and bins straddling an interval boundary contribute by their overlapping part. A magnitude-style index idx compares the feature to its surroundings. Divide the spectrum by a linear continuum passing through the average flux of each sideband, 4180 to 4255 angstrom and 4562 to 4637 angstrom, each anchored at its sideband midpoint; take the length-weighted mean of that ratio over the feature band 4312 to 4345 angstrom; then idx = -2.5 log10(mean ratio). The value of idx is 0.19 mag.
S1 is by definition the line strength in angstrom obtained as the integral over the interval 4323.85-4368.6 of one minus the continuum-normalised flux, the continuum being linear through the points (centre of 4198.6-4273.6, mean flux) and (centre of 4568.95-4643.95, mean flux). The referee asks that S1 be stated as 6.5 angstrom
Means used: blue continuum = 27.2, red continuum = 29.3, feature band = 23.8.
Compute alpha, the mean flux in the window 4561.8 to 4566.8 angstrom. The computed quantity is 29.3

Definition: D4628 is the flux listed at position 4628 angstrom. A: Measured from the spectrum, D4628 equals 29.6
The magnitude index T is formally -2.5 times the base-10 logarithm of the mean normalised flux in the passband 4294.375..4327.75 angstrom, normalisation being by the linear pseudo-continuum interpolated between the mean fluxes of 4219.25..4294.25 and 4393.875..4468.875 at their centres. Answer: 0.14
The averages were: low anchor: 27.1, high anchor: 28.2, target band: 24.2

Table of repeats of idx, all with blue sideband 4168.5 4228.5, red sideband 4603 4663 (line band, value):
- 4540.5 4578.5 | 0.007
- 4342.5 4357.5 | 0.129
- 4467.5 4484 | -0.044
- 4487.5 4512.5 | -0.055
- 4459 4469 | 0.091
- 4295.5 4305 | 0.116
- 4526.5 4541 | 0.099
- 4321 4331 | 0.147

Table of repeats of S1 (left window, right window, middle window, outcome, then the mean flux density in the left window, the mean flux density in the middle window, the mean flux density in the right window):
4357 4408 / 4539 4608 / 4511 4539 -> 0.06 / 26.1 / 28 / 28.7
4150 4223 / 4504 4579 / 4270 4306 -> 1.87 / 26.6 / 25.8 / 28.8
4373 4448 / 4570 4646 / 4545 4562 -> 0.06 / 27.3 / 28.7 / 29.4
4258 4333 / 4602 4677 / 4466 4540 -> -3.15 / 25.4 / 29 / 29.4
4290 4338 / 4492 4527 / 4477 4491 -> 0.31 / 24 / 28.8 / 30.3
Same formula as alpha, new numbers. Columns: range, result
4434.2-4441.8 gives 27.8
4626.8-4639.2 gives 29.1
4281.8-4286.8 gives 27.8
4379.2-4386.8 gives 25.8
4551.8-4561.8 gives 28.8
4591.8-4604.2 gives 28.2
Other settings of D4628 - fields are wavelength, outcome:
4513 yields 31.7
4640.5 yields 30.1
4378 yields 26.9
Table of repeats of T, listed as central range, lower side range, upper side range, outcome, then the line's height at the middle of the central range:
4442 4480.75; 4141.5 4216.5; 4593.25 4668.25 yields -0.060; 28.2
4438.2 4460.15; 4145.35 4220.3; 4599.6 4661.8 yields -0.085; 28.3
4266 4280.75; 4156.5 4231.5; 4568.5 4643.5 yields 0.047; 27.1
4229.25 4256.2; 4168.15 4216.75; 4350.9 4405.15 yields -0.048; 26.5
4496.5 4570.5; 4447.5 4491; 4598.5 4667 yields 0.011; 29.3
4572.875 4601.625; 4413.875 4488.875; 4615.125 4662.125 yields 0.032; 29.1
